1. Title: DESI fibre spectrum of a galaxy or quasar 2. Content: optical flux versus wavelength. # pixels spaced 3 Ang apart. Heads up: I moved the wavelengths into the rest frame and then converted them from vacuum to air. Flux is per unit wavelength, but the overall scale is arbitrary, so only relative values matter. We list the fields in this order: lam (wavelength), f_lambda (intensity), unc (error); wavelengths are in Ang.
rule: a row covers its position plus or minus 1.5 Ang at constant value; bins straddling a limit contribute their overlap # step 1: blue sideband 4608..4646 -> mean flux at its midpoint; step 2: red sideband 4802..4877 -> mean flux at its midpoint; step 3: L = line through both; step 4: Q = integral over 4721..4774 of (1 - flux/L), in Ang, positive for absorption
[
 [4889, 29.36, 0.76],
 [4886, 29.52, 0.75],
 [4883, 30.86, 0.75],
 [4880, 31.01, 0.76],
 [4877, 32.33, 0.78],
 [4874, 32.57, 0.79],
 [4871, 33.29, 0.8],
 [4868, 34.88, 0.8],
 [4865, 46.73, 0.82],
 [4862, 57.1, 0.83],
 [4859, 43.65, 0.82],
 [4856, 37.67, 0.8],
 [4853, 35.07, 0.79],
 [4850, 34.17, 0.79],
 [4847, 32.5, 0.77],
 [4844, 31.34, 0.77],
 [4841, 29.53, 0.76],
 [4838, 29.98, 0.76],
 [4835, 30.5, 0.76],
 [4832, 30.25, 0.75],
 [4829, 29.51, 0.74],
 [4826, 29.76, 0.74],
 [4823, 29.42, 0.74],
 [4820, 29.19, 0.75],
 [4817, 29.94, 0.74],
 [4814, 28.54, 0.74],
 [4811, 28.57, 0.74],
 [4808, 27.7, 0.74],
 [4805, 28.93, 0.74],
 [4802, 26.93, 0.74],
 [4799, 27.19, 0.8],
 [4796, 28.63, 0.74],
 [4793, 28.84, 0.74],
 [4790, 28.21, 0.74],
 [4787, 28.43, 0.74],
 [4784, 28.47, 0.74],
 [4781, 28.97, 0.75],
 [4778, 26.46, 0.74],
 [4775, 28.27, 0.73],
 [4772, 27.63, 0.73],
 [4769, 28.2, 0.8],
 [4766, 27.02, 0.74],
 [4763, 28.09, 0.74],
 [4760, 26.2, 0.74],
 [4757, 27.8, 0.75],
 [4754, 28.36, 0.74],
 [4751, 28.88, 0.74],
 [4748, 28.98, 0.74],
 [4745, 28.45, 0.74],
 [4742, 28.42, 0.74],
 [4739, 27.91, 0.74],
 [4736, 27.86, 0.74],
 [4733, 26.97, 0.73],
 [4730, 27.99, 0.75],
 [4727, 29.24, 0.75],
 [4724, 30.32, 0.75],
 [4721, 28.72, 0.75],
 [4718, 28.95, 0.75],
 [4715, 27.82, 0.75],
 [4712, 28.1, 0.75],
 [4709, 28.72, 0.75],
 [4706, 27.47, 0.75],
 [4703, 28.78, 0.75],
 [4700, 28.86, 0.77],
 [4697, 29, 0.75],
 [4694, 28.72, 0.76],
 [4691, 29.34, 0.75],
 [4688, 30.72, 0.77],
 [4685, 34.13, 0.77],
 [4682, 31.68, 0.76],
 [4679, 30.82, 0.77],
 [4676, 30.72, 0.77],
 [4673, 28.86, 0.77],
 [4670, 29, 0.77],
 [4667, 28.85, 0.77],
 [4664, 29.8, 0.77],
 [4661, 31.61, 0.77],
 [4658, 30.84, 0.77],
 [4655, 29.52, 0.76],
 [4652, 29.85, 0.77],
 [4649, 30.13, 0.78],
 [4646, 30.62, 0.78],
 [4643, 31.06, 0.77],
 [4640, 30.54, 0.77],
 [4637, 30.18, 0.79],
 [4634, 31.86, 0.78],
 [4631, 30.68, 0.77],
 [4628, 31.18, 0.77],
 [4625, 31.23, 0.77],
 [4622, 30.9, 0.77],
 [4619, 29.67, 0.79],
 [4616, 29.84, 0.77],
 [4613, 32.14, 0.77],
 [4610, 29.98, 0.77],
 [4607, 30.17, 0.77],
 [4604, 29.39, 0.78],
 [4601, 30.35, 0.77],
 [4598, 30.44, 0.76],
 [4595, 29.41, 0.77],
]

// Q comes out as 6.6 Ang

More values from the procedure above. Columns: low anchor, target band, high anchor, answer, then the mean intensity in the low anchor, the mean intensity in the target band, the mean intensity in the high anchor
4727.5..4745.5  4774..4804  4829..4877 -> 3.21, 28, 28.1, 35.6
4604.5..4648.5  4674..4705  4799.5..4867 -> 1.15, 30.7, 30.2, 33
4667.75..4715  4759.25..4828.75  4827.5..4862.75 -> 9.85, 29.6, 28.3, 34.6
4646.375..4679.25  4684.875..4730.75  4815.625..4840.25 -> 1.36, 30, 29.1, 29.8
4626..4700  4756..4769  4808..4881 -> 1.92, 30.4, 27.4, 33.5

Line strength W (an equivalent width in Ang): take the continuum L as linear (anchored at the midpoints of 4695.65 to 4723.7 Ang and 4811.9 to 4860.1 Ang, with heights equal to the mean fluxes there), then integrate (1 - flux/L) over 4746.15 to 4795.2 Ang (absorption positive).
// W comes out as 3.4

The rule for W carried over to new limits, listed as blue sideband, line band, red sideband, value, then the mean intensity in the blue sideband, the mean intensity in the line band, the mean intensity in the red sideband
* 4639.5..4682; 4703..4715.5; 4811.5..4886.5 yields 1.2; 30.2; 28.1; 33.6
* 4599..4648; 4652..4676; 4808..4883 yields 1.0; 30.6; 29.8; 33.5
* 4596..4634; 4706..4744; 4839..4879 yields 5.7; 30.5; 28.4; 36.8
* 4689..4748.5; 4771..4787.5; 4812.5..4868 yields 1.7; 28.5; 28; 34.2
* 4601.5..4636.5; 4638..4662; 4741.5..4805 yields -0.3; 30.6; 30.5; 28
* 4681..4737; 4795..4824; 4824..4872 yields 4.4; 29.1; 28.5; 35.3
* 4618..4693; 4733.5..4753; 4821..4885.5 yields 2.3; 30.5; 28.3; 34.3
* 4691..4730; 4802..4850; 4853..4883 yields 8.0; 28.7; 29.8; 38.2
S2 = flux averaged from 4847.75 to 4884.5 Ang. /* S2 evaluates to 37.3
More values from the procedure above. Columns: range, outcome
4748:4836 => 28.4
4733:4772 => 28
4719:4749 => 28.5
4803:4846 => 29.5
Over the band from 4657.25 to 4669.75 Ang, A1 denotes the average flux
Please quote 30.1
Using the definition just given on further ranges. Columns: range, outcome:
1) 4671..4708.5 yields 29.9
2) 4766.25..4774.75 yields 27.8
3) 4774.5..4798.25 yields 28.3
